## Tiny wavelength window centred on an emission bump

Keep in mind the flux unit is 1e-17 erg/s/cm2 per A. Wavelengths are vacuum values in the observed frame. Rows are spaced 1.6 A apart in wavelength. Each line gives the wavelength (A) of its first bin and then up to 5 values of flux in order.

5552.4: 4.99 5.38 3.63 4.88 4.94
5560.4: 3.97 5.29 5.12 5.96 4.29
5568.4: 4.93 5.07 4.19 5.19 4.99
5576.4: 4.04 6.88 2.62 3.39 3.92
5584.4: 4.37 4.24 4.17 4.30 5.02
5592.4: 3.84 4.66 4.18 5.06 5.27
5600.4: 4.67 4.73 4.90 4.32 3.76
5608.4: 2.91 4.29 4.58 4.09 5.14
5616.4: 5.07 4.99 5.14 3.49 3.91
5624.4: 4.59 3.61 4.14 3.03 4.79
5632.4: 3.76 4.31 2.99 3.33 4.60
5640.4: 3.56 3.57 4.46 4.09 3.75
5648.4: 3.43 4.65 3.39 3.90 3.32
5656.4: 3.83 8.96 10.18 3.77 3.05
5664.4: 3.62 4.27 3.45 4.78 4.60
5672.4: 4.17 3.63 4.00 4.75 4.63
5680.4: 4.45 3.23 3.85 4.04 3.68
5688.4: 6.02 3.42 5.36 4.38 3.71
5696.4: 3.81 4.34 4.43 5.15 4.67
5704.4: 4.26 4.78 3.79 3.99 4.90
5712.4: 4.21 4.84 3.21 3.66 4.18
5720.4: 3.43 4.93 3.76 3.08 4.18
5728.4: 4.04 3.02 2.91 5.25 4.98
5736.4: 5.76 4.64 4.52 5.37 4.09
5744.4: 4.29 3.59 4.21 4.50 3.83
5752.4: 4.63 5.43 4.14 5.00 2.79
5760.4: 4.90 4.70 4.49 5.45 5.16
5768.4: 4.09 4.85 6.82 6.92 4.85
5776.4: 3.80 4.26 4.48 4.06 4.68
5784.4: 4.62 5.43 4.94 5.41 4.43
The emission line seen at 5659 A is H-beta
